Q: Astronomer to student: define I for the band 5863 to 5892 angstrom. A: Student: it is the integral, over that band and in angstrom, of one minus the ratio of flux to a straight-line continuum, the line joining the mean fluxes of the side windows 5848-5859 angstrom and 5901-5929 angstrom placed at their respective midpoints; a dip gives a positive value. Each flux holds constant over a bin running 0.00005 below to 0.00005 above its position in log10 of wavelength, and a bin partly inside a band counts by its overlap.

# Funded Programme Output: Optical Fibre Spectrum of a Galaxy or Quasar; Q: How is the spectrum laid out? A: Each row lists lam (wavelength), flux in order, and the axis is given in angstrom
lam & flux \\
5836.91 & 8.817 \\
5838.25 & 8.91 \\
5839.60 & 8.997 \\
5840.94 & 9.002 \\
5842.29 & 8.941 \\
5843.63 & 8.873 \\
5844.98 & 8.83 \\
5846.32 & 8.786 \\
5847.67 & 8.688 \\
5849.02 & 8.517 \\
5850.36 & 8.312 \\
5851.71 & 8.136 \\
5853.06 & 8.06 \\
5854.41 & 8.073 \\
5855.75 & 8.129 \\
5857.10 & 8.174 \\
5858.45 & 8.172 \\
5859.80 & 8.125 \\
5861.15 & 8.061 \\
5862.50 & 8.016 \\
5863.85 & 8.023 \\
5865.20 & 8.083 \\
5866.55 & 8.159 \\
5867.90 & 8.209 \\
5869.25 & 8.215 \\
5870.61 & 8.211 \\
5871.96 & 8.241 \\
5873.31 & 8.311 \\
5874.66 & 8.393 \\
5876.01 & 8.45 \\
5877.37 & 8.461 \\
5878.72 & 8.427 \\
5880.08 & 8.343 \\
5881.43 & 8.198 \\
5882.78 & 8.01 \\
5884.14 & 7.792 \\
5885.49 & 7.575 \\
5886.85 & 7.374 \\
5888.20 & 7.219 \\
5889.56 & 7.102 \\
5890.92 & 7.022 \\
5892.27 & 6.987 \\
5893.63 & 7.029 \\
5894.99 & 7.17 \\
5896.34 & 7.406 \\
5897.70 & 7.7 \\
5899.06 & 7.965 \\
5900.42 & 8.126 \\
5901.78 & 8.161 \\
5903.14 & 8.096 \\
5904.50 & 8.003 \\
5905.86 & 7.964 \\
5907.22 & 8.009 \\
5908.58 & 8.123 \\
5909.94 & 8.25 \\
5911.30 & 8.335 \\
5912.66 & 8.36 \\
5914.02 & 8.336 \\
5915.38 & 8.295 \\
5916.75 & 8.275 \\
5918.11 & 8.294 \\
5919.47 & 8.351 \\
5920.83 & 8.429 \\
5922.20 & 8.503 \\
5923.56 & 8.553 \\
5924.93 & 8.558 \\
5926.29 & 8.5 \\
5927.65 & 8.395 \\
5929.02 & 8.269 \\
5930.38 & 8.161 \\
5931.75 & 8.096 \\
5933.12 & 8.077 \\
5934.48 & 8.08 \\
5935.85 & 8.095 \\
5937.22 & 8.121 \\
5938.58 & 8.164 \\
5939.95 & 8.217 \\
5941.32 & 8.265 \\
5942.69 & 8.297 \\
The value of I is 0.93 angstrom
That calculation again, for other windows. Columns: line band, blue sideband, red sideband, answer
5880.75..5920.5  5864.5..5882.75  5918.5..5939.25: 2.1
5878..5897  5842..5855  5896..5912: 1.4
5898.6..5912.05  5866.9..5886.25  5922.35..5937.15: 0.2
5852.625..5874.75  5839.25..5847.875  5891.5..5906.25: 0.8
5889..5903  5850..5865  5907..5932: 1.3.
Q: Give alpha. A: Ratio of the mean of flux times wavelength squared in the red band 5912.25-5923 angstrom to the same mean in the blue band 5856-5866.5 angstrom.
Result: 1.05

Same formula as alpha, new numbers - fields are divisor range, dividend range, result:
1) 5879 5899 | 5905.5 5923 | 1.11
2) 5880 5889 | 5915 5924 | 1.10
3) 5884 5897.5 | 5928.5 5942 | 1.14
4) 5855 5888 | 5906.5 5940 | 1.04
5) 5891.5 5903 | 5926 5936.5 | 1.09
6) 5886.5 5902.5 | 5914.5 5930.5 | 1.14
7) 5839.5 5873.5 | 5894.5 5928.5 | 1.00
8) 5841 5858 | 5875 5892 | 0.93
